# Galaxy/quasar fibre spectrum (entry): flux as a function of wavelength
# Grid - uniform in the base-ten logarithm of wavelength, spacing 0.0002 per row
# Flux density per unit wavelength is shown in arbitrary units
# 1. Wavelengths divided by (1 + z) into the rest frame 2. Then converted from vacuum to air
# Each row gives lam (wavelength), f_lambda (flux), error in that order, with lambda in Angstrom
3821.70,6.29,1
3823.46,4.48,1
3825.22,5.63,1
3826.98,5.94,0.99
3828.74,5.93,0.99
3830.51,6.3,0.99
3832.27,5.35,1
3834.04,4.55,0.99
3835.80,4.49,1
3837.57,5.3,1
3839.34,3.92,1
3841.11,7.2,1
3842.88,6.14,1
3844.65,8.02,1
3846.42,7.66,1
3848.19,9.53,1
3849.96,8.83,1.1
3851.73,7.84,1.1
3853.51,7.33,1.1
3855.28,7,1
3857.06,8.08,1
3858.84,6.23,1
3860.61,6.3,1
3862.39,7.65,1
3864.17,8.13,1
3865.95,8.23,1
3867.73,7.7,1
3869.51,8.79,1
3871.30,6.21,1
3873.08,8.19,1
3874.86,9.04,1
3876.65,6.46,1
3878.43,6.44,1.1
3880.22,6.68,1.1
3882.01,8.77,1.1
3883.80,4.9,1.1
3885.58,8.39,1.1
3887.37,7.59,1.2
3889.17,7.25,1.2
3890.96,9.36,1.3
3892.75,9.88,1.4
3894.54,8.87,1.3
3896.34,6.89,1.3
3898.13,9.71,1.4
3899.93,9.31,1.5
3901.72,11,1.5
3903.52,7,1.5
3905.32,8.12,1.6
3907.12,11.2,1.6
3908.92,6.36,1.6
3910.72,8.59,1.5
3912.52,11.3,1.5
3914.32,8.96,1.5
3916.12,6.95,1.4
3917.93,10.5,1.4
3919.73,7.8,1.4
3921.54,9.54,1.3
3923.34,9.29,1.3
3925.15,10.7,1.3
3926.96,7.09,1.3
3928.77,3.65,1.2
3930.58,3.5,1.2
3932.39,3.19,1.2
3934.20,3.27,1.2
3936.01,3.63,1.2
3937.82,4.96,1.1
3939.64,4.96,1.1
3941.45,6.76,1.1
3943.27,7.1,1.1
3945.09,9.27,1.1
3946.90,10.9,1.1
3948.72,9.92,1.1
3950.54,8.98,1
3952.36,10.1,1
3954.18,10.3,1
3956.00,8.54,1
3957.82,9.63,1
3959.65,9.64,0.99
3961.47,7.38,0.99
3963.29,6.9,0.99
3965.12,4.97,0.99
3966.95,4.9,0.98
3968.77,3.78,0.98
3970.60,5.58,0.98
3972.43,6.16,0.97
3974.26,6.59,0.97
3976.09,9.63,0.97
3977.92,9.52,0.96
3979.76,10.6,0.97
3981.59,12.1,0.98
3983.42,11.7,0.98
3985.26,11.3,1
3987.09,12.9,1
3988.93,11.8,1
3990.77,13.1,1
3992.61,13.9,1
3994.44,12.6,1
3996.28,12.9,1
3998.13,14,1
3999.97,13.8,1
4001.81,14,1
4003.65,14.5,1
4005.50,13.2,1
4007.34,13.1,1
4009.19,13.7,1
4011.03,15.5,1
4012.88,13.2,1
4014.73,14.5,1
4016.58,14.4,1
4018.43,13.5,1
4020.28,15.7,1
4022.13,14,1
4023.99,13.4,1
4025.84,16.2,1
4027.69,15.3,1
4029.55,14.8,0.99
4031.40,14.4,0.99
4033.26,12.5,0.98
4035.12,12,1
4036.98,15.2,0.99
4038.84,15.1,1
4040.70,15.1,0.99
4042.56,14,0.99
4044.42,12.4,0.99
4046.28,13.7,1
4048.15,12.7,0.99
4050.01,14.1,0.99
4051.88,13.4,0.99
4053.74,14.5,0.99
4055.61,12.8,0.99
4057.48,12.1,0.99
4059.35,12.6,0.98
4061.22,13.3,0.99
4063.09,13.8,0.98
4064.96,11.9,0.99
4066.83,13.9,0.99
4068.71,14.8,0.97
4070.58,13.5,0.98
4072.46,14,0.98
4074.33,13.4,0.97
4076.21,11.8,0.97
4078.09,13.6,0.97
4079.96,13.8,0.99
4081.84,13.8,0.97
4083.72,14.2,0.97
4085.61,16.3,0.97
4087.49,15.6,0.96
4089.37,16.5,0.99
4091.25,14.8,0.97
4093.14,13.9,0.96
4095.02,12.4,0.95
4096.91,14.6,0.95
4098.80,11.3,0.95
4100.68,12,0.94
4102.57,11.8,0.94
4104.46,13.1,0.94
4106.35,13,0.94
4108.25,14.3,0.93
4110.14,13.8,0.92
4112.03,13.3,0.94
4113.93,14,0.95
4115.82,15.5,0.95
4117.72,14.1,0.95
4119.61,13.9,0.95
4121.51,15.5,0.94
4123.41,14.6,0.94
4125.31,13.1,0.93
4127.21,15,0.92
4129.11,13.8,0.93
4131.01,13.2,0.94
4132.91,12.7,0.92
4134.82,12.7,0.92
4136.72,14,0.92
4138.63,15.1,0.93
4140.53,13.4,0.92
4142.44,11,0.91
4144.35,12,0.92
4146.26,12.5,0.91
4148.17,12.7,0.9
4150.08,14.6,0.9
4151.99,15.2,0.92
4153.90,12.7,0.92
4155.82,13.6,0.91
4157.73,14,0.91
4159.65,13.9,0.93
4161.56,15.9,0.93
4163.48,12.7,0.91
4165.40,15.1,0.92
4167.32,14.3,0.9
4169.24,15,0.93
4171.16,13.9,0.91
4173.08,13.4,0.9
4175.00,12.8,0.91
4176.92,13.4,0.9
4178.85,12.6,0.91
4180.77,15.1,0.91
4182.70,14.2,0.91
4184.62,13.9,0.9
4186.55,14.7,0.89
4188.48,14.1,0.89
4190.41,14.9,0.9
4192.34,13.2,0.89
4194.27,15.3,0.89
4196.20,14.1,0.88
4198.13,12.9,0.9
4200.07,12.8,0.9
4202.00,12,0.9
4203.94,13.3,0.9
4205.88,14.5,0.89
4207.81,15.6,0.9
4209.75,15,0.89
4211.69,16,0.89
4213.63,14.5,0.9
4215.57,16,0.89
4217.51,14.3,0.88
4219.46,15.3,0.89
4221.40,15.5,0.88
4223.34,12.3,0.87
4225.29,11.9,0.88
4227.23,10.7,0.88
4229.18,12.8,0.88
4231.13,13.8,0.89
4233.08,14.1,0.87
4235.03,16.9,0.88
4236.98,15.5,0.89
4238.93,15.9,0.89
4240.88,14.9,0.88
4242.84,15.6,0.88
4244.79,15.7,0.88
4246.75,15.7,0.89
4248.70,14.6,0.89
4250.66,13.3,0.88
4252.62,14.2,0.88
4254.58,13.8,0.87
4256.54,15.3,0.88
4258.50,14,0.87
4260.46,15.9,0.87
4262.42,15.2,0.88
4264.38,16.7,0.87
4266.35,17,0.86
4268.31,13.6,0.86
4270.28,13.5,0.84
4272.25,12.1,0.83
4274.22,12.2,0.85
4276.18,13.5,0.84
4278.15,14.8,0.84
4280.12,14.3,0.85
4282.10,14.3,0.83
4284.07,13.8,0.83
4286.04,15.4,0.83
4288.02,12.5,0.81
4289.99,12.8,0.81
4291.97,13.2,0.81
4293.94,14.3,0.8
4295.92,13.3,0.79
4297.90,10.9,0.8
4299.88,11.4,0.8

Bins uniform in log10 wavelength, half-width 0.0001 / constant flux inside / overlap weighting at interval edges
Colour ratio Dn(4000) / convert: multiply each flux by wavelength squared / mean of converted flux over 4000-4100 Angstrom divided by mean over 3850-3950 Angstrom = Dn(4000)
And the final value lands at 1.95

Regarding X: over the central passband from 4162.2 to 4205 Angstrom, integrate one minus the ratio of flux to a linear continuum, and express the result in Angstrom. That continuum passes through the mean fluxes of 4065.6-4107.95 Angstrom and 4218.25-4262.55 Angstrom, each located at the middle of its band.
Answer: 1.10 Angstrom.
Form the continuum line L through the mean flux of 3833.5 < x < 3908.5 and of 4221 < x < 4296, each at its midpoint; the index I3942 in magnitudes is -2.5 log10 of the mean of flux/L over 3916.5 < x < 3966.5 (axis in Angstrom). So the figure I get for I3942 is 0.18 mag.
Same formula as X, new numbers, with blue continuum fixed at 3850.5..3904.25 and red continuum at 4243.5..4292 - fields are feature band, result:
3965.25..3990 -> 1.8 Angstrom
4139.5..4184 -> -3.9 Angstrom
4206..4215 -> -1.3 Angstrom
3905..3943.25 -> 6.4 Angstrom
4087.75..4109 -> -3.7 Angstrom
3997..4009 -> -4.6 Angstrom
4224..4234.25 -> 0.7 Angstrom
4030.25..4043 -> -4.3 Angstrom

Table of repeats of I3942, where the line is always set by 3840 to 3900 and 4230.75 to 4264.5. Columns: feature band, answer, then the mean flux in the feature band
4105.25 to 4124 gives -0.14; 14.2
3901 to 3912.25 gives -0.05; 8.82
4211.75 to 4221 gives -0.05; 15.1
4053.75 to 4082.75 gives -0.15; 13.3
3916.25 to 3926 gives -0.07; 9.35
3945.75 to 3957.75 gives -0.05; 9.77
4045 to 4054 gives -0.21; 13.6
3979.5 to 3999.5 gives -0.24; 12.5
